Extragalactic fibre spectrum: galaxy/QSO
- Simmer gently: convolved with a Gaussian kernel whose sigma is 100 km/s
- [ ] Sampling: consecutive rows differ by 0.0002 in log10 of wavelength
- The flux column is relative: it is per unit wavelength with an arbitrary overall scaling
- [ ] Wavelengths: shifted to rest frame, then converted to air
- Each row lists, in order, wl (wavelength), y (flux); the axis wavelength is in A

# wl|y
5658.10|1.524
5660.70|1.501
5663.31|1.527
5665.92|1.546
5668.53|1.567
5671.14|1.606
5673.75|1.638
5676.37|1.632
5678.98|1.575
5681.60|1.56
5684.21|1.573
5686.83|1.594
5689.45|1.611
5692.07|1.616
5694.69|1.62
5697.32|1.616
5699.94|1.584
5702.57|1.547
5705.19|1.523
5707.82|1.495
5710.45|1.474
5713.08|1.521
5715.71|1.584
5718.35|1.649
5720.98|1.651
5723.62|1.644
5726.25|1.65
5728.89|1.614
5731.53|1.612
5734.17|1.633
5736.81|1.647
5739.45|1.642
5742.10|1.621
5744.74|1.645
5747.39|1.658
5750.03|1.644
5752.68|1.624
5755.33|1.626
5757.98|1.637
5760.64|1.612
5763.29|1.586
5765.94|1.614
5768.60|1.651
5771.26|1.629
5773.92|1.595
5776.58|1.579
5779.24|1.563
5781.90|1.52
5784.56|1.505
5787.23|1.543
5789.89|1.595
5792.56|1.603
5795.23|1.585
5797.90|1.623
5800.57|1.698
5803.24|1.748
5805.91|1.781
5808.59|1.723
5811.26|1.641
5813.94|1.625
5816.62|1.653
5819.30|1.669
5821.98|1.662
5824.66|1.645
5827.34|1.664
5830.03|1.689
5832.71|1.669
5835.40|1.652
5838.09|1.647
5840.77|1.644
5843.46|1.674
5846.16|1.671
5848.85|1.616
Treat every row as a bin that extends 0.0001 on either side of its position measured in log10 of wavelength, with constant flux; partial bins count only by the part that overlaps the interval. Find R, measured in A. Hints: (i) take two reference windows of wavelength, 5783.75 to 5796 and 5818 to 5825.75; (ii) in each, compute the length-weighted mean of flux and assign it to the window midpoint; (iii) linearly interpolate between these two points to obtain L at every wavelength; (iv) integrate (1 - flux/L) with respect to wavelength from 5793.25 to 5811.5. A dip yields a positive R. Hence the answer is -0.9 A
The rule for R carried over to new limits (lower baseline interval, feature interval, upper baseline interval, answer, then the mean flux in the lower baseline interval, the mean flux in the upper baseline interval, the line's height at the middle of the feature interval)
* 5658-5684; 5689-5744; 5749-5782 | -0.3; 1.57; 1.61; 1.59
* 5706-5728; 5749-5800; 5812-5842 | 0.7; 1.58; 1.66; 1.62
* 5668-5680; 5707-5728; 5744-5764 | 0.4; 1.61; 1.63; 1.62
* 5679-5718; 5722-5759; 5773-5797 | -1.6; 1.57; 1.57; 1.57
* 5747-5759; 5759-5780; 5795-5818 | 0.6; 1.64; 1.68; 1.65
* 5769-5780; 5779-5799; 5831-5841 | 0.6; 1.6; 1.66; 1.61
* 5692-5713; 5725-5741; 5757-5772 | -0.5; 1.55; 1.62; 1.59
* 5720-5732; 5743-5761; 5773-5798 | -0.3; 1.64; 1.57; 1.61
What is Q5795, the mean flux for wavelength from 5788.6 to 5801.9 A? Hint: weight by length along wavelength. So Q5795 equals 1.62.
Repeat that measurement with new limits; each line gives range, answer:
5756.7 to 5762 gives 1.62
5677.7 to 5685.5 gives 1.57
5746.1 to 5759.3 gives 1.64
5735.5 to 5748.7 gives 1.64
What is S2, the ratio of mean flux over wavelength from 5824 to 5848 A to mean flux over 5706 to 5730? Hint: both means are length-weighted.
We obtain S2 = 1.0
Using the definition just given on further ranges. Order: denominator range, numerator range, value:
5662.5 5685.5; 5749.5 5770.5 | 1.03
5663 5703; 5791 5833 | 1.05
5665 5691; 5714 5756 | 1.03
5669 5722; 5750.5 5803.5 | 1.01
